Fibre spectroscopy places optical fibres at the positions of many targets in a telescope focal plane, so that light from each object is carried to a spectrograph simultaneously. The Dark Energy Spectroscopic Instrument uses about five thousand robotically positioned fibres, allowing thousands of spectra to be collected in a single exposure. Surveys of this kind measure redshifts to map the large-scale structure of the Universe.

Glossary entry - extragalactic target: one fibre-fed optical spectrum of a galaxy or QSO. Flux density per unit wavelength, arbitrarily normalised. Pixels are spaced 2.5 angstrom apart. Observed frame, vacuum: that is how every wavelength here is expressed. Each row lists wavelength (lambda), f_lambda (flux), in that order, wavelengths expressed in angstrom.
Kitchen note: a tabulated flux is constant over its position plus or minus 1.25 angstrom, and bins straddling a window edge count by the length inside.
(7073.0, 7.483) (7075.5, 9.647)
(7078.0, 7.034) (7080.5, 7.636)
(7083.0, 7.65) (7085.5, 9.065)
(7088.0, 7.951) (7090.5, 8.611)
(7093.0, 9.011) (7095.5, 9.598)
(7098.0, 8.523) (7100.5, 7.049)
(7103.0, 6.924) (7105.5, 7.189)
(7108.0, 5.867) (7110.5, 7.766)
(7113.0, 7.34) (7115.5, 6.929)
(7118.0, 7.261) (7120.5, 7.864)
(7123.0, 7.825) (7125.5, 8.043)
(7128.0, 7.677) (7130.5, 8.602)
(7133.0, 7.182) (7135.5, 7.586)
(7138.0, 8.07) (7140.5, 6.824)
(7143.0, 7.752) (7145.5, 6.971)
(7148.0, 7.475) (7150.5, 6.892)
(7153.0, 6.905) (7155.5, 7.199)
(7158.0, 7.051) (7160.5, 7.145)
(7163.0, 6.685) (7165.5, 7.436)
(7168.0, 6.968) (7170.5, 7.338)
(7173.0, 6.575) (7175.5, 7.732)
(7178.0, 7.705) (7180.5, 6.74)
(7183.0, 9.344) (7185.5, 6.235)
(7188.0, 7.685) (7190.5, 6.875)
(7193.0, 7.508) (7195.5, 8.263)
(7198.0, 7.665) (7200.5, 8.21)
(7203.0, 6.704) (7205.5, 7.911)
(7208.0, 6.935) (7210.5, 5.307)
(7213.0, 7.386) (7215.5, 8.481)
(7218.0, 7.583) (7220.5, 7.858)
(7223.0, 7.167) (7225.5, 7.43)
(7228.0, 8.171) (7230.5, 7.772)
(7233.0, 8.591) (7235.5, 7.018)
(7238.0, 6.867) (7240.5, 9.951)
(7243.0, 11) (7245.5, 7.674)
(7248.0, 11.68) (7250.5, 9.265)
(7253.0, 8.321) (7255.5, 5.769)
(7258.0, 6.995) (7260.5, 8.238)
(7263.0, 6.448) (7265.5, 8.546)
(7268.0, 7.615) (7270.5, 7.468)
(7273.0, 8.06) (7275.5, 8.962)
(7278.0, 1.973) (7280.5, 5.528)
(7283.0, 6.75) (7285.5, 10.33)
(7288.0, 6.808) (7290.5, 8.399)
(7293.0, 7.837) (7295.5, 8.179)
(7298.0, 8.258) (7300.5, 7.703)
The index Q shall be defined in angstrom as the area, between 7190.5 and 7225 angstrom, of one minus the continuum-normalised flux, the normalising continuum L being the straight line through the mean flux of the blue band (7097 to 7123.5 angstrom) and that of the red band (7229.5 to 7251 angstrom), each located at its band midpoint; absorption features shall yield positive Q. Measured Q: 4.2 angstrom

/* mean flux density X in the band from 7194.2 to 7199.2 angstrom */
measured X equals 7.96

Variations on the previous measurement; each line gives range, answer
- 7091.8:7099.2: 9.05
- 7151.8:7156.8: 7.05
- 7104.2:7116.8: 7.02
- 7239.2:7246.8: 9.54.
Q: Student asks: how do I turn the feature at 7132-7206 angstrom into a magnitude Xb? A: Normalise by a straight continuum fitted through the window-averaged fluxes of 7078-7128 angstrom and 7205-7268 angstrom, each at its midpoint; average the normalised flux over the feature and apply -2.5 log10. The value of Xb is 0.07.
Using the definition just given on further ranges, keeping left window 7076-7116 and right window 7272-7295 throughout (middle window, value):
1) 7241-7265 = -0.16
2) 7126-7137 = -0.01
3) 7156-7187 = 0.05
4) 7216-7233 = -0.05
